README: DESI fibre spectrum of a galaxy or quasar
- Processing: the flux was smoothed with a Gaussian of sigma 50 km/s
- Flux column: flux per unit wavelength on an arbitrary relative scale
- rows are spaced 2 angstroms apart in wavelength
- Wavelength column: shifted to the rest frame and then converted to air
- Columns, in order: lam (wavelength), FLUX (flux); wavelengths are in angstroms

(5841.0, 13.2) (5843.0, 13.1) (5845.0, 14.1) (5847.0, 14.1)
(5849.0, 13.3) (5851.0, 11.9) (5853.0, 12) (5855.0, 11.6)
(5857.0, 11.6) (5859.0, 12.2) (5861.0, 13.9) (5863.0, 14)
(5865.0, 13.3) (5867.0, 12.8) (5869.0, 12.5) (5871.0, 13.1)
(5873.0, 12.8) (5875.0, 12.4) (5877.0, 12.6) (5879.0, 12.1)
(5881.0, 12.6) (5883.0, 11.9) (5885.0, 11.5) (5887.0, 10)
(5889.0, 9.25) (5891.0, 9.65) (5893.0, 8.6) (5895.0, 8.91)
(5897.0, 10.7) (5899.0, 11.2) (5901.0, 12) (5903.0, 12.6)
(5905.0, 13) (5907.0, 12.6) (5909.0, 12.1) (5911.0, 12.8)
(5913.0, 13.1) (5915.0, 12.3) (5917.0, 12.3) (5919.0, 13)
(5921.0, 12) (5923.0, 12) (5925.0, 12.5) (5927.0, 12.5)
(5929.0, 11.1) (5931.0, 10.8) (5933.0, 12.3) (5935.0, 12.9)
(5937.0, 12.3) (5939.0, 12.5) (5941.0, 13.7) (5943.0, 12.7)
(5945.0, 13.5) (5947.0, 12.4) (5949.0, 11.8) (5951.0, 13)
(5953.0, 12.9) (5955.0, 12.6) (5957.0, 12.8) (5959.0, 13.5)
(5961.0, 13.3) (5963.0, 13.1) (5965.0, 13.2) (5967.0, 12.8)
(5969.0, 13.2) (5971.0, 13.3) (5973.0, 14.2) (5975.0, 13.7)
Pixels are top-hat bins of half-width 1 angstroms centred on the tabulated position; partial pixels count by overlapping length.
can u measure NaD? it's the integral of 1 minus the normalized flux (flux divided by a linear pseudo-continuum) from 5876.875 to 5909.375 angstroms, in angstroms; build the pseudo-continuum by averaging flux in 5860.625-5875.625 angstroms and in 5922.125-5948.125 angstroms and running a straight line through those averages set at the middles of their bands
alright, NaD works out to 4.1 angstroms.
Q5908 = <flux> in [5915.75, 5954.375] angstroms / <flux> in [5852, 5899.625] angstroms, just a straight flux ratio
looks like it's 1.1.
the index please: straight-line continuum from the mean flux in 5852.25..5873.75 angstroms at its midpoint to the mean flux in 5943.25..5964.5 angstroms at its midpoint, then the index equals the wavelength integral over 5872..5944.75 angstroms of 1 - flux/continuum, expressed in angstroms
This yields 5.2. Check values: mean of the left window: 12.7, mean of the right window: 12.9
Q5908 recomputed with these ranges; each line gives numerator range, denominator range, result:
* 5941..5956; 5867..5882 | 1.01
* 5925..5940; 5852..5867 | 0.95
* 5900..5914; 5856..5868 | 0.97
